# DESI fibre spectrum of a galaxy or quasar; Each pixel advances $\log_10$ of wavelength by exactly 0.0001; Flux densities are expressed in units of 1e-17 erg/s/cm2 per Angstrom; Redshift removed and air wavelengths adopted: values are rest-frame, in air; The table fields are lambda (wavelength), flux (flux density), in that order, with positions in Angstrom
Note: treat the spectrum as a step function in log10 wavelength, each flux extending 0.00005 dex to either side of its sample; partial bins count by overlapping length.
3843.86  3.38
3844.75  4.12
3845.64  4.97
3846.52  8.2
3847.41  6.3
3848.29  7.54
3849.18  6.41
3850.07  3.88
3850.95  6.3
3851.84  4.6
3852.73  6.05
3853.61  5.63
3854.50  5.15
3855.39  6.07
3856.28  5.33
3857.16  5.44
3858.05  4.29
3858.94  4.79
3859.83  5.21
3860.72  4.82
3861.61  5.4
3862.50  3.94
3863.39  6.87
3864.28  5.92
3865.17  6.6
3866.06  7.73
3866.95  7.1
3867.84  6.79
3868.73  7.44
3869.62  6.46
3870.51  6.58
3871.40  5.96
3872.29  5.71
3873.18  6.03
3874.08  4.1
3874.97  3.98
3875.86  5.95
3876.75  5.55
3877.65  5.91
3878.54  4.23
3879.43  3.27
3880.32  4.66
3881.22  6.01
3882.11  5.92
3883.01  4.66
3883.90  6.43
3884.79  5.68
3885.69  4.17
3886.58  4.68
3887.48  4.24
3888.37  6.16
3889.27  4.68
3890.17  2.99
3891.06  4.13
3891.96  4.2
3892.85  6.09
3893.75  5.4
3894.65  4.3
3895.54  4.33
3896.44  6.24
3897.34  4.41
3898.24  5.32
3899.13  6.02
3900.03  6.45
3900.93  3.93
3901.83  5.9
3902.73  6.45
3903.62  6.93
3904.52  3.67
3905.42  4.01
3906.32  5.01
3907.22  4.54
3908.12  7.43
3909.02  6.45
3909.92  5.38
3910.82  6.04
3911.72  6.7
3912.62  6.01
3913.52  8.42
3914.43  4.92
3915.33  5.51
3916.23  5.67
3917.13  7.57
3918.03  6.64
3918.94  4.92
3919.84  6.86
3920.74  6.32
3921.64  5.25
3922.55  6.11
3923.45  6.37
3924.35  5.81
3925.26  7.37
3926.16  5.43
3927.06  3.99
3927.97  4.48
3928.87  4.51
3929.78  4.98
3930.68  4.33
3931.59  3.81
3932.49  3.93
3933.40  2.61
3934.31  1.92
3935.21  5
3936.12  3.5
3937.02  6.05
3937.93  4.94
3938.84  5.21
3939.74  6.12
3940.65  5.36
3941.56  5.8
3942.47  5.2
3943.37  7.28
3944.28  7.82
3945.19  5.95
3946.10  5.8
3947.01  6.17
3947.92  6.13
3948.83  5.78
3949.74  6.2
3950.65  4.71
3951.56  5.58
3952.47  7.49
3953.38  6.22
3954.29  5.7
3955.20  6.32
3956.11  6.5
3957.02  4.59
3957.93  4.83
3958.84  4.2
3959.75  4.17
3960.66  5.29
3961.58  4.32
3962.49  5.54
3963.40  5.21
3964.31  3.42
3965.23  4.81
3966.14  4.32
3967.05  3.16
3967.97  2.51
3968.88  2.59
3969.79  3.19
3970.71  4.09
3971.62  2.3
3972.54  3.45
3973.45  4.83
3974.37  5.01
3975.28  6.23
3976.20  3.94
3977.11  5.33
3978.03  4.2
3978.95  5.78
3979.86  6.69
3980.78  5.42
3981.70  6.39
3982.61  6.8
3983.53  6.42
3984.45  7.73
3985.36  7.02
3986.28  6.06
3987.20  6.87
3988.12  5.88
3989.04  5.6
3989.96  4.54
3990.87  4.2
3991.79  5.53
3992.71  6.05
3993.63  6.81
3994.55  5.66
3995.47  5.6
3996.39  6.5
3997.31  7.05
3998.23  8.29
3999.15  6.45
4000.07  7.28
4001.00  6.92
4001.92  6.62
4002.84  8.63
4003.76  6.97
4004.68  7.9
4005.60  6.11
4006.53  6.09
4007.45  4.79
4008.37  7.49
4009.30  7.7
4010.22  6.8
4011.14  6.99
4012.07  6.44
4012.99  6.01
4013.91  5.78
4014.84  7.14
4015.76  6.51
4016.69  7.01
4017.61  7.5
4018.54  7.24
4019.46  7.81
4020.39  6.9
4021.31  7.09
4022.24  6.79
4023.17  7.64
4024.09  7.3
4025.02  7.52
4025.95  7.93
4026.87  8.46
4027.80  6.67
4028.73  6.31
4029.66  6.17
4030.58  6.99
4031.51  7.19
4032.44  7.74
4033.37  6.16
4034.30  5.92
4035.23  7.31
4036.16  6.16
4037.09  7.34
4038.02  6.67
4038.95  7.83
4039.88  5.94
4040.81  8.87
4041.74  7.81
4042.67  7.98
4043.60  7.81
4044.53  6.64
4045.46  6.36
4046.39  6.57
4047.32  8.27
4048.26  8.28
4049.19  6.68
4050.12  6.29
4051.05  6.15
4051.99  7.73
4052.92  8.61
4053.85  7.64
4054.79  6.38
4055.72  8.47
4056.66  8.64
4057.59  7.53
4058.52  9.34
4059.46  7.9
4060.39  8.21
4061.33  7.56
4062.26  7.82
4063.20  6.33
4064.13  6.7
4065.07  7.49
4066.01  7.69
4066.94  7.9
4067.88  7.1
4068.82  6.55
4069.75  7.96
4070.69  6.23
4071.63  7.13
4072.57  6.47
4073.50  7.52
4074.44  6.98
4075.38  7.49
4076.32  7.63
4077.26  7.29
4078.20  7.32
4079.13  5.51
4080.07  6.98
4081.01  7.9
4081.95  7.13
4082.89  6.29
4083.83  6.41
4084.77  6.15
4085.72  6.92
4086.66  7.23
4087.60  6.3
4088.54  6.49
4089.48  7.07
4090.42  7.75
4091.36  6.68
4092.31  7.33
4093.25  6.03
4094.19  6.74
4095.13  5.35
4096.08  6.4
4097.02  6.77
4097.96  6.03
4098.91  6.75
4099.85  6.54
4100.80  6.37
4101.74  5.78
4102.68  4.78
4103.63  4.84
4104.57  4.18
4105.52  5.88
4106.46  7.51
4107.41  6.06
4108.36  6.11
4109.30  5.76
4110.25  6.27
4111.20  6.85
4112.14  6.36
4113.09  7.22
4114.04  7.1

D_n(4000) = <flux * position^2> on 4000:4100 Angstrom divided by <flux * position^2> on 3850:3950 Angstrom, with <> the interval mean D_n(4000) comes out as 1.40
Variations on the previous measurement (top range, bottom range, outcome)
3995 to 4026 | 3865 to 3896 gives 1.39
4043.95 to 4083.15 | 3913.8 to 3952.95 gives 1.42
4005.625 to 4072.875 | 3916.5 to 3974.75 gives 1.48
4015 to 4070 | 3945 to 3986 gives 1.47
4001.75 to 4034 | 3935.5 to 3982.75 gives 1.40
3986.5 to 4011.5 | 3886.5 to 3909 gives 1.33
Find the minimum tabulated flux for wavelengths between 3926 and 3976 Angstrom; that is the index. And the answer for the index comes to 1.92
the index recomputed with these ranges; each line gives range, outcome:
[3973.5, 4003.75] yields 3.94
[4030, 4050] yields 5.92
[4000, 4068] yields 4.79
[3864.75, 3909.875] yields 2.99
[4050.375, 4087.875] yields 5.51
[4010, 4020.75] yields 5.78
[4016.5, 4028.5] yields 6.67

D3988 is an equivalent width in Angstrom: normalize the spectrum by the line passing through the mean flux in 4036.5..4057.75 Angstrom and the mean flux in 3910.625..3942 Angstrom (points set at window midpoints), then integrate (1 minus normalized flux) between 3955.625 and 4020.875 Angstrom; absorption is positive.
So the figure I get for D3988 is 6.8 Angstrom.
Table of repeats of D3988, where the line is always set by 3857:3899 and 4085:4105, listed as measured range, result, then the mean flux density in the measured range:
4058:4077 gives -3.7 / 7.4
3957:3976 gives 5.1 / 4.18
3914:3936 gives 1.5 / 5.15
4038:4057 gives -4.1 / 7.42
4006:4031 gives -4.0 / 6.93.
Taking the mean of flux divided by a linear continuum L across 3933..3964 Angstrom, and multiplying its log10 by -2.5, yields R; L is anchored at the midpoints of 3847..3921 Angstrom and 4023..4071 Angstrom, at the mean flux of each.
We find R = 0.16 mag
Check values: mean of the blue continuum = 5.56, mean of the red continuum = 7.32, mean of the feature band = 5.39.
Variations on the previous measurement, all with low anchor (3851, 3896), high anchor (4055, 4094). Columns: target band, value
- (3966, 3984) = 0.33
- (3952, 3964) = 0.14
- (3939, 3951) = 0.00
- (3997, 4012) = -0.07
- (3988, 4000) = 0.07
